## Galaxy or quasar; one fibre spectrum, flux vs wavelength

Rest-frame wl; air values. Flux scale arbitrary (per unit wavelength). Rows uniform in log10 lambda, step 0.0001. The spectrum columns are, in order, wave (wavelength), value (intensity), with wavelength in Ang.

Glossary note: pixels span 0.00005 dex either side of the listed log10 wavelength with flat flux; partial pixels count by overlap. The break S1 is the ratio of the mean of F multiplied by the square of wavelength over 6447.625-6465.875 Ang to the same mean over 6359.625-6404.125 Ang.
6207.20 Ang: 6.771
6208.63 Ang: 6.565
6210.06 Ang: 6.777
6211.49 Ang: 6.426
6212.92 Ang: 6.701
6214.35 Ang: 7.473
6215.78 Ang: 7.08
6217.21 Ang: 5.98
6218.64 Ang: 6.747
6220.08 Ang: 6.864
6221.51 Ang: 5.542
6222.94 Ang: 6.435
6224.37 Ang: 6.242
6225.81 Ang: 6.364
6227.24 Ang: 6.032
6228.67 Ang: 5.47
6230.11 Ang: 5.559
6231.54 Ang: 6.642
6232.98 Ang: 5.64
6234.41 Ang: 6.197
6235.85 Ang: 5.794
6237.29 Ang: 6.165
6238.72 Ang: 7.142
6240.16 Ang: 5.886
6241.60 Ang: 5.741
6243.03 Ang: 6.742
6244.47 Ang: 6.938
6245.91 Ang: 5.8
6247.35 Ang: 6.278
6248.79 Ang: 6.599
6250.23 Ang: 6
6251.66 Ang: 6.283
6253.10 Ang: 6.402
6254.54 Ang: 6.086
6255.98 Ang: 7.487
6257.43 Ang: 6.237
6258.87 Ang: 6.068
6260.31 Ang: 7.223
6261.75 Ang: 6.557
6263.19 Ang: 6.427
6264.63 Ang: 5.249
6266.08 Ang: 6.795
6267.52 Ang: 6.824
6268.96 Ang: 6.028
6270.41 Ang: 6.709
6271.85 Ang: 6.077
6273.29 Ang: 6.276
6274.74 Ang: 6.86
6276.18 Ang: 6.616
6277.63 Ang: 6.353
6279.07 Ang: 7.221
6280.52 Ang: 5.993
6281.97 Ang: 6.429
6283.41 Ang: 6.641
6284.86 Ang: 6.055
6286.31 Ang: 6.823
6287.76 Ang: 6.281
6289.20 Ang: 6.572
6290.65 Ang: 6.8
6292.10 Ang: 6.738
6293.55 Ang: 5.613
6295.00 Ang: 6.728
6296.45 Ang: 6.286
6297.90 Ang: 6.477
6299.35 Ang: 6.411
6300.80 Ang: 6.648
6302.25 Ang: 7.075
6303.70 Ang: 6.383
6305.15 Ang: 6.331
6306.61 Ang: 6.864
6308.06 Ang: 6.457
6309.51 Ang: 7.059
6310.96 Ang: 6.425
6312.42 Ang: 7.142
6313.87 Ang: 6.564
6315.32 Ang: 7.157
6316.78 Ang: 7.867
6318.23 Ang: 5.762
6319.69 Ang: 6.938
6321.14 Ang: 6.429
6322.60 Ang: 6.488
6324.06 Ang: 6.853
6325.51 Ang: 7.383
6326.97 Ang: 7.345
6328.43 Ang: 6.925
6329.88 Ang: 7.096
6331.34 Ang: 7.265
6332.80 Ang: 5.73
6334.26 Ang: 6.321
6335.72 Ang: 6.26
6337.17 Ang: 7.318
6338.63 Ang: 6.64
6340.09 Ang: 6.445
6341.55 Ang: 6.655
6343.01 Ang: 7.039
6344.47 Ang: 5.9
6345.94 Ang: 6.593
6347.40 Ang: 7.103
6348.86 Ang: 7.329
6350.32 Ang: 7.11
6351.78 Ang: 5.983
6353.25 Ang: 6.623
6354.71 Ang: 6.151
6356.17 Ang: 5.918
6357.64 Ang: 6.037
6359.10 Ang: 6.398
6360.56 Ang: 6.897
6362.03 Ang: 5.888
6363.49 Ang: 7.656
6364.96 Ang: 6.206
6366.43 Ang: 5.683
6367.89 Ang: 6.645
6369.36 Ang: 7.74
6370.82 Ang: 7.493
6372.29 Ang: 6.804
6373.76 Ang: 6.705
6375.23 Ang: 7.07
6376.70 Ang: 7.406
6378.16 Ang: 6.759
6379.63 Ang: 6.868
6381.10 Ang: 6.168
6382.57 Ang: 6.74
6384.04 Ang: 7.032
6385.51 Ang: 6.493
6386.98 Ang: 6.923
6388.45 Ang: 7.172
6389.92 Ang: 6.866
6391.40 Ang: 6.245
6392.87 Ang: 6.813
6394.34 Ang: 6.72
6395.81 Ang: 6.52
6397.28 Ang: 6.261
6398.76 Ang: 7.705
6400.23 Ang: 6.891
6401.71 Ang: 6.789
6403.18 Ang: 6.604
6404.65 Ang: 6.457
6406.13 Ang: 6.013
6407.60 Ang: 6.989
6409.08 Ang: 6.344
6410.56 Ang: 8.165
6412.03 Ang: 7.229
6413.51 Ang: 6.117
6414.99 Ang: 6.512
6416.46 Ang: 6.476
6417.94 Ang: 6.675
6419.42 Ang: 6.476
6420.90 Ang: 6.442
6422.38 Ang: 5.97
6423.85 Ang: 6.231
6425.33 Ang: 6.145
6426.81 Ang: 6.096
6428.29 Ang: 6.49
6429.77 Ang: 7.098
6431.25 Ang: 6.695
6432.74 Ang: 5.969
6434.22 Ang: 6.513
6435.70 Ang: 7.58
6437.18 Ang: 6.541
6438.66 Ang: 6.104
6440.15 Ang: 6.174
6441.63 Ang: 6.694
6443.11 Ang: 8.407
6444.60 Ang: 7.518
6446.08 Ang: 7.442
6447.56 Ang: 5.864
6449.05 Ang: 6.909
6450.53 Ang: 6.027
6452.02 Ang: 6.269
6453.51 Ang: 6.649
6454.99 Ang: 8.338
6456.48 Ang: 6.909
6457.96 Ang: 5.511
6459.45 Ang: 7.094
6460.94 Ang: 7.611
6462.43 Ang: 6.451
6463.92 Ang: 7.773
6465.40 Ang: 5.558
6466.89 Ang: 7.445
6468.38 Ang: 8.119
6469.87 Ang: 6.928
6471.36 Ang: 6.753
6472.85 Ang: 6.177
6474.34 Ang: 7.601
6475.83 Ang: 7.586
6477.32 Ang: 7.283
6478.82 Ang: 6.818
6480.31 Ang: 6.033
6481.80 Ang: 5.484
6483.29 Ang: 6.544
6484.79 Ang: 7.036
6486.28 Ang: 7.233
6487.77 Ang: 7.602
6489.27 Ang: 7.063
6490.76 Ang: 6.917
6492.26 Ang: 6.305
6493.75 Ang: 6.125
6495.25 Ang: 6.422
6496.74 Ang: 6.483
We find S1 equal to 1.02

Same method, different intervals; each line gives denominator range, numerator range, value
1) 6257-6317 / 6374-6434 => 1.06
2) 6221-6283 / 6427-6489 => 1.16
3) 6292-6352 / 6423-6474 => 1.05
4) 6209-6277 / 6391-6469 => 1.12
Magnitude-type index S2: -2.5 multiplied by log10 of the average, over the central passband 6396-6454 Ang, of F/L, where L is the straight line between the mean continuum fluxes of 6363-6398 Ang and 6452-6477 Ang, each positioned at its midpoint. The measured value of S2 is 0.04 mag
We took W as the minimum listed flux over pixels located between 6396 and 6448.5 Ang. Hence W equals 5.864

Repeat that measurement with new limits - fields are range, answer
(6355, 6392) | 5.683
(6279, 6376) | 5.613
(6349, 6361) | 5.918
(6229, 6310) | 5.249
